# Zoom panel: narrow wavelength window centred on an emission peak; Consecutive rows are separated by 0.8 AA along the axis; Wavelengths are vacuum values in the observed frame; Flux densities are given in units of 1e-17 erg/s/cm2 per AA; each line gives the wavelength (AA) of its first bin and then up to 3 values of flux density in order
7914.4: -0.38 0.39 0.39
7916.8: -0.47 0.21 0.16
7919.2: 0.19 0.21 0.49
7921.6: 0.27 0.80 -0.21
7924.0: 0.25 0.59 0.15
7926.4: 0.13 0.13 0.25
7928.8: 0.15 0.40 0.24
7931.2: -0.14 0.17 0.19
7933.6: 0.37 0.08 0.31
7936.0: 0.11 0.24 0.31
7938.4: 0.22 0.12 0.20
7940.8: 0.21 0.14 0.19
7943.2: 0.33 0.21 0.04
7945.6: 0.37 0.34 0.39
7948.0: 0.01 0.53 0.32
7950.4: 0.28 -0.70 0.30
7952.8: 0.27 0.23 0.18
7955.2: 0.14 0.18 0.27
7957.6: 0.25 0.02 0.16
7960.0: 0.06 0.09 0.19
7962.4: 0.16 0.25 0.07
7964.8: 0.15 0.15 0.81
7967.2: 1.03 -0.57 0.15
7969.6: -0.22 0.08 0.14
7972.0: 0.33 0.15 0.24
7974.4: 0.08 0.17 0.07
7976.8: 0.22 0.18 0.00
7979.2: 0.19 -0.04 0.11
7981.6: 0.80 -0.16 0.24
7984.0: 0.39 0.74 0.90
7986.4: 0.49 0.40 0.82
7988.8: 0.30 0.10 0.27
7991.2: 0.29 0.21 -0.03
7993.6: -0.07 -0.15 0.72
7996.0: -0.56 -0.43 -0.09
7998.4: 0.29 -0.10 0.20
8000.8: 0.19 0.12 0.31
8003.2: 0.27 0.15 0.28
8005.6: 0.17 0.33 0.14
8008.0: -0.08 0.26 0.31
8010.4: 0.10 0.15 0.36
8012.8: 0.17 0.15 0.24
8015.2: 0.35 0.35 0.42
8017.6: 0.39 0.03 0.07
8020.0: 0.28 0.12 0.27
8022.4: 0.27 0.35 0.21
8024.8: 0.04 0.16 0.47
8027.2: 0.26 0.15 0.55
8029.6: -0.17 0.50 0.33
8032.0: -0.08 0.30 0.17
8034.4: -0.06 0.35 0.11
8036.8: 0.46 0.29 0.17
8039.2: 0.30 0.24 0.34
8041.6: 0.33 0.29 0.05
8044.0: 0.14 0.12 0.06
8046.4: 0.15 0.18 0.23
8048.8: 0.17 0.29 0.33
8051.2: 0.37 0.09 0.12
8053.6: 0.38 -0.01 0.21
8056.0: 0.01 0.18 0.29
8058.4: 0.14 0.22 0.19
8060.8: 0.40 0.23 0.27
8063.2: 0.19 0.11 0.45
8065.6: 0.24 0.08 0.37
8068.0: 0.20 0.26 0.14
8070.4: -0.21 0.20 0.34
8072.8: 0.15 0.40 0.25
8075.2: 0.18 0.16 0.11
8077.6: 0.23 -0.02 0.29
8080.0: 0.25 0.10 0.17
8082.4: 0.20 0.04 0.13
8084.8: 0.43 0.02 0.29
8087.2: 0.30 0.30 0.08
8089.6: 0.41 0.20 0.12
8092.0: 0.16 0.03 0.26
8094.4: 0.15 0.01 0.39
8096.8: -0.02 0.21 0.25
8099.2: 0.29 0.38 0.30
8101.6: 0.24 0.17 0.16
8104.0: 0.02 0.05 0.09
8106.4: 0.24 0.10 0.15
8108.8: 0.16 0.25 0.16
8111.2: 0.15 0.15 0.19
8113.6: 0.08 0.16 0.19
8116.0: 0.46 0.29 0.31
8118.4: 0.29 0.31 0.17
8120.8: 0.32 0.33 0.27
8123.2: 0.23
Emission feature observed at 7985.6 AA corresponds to H-gamma 4340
